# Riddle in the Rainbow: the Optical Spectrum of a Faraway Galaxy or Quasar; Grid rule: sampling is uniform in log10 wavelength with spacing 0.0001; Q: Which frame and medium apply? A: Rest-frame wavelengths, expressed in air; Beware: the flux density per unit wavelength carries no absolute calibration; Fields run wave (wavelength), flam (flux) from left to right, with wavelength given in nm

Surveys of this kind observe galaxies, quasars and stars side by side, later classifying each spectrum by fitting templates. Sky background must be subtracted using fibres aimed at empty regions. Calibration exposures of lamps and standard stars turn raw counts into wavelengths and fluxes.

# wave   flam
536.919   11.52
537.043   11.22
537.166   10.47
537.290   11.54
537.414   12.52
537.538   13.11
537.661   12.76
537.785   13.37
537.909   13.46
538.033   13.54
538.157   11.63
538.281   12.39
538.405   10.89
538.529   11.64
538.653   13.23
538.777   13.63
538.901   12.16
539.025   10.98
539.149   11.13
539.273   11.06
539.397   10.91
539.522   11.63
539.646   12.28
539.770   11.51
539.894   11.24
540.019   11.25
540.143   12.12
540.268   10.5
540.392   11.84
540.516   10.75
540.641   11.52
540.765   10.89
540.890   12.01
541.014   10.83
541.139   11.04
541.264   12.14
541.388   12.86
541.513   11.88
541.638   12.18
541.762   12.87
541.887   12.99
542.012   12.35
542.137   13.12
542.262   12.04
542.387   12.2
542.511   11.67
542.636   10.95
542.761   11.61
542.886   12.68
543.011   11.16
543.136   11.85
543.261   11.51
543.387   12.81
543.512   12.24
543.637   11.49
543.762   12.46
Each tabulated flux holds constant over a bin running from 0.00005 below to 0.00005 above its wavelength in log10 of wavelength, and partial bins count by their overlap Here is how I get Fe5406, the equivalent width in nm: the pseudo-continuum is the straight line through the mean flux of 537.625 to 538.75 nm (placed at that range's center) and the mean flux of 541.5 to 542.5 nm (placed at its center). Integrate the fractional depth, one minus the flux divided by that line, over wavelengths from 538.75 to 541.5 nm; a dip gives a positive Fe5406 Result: 0.213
